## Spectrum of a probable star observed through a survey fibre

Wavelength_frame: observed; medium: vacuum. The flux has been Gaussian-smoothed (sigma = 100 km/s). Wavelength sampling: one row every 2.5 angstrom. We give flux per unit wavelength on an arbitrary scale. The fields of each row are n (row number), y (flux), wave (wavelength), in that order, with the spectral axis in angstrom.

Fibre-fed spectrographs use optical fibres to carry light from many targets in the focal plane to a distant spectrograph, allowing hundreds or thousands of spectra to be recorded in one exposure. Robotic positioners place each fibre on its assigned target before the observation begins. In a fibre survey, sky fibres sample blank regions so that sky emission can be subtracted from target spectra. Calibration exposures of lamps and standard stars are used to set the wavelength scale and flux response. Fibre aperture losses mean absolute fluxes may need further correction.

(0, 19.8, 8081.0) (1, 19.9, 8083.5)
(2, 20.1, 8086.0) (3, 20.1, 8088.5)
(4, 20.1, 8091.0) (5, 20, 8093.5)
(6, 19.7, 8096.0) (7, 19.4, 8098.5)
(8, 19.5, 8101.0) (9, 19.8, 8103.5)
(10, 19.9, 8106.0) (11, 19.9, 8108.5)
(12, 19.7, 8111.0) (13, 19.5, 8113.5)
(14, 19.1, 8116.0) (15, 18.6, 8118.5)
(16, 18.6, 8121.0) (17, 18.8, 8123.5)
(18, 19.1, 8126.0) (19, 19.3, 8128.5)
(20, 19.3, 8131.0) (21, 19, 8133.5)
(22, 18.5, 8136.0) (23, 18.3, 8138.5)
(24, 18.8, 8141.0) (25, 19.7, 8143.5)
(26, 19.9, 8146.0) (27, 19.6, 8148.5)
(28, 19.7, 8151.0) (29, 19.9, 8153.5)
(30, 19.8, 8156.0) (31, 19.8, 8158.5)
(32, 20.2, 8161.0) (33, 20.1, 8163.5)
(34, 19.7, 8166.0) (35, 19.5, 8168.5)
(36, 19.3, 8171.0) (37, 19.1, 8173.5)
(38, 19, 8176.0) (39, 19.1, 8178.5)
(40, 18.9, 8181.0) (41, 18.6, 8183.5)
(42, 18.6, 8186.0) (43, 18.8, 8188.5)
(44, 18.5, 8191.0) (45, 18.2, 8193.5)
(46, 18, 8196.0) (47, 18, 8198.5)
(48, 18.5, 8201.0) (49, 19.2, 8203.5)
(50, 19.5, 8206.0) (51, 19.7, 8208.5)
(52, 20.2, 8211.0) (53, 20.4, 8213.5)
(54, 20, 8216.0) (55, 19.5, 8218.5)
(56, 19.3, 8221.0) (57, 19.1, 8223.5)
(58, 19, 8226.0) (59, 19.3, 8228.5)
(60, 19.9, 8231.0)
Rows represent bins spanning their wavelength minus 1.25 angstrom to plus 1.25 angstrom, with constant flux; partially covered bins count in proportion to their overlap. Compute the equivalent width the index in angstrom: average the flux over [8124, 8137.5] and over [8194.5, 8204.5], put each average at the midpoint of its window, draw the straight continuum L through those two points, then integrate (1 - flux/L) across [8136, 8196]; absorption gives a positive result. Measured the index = -1.7 angstrom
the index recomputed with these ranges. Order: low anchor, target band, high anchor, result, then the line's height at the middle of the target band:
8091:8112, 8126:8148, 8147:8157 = 0.7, 19.8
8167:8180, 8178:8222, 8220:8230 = 0.3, 19.2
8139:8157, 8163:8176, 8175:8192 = -0.2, 19.1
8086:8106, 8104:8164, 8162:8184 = 0.6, 19.6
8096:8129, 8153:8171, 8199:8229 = -0.4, 19.4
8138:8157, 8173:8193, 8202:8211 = 0.8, 19.5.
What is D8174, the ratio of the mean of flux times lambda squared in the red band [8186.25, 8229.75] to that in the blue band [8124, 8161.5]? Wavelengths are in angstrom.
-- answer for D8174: 1.00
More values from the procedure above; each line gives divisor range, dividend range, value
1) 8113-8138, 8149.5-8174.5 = 1.05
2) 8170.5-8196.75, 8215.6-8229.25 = 1.04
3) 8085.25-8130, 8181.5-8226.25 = 1.00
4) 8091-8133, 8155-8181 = 1.02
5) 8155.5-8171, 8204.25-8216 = 1.02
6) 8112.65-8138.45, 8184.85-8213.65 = 1.02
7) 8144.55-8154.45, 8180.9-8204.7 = 0.95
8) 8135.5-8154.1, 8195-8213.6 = 1.01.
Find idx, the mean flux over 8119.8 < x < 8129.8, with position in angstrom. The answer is 19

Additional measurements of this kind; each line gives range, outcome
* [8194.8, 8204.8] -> 18.4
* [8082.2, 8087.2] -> 20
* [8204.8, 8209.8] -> 19.6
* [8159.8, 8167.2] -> 20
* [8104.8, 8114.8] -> 19.7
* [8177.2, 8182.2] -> 19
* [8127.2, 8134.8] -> 19.2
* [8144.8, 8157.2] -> 19.8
